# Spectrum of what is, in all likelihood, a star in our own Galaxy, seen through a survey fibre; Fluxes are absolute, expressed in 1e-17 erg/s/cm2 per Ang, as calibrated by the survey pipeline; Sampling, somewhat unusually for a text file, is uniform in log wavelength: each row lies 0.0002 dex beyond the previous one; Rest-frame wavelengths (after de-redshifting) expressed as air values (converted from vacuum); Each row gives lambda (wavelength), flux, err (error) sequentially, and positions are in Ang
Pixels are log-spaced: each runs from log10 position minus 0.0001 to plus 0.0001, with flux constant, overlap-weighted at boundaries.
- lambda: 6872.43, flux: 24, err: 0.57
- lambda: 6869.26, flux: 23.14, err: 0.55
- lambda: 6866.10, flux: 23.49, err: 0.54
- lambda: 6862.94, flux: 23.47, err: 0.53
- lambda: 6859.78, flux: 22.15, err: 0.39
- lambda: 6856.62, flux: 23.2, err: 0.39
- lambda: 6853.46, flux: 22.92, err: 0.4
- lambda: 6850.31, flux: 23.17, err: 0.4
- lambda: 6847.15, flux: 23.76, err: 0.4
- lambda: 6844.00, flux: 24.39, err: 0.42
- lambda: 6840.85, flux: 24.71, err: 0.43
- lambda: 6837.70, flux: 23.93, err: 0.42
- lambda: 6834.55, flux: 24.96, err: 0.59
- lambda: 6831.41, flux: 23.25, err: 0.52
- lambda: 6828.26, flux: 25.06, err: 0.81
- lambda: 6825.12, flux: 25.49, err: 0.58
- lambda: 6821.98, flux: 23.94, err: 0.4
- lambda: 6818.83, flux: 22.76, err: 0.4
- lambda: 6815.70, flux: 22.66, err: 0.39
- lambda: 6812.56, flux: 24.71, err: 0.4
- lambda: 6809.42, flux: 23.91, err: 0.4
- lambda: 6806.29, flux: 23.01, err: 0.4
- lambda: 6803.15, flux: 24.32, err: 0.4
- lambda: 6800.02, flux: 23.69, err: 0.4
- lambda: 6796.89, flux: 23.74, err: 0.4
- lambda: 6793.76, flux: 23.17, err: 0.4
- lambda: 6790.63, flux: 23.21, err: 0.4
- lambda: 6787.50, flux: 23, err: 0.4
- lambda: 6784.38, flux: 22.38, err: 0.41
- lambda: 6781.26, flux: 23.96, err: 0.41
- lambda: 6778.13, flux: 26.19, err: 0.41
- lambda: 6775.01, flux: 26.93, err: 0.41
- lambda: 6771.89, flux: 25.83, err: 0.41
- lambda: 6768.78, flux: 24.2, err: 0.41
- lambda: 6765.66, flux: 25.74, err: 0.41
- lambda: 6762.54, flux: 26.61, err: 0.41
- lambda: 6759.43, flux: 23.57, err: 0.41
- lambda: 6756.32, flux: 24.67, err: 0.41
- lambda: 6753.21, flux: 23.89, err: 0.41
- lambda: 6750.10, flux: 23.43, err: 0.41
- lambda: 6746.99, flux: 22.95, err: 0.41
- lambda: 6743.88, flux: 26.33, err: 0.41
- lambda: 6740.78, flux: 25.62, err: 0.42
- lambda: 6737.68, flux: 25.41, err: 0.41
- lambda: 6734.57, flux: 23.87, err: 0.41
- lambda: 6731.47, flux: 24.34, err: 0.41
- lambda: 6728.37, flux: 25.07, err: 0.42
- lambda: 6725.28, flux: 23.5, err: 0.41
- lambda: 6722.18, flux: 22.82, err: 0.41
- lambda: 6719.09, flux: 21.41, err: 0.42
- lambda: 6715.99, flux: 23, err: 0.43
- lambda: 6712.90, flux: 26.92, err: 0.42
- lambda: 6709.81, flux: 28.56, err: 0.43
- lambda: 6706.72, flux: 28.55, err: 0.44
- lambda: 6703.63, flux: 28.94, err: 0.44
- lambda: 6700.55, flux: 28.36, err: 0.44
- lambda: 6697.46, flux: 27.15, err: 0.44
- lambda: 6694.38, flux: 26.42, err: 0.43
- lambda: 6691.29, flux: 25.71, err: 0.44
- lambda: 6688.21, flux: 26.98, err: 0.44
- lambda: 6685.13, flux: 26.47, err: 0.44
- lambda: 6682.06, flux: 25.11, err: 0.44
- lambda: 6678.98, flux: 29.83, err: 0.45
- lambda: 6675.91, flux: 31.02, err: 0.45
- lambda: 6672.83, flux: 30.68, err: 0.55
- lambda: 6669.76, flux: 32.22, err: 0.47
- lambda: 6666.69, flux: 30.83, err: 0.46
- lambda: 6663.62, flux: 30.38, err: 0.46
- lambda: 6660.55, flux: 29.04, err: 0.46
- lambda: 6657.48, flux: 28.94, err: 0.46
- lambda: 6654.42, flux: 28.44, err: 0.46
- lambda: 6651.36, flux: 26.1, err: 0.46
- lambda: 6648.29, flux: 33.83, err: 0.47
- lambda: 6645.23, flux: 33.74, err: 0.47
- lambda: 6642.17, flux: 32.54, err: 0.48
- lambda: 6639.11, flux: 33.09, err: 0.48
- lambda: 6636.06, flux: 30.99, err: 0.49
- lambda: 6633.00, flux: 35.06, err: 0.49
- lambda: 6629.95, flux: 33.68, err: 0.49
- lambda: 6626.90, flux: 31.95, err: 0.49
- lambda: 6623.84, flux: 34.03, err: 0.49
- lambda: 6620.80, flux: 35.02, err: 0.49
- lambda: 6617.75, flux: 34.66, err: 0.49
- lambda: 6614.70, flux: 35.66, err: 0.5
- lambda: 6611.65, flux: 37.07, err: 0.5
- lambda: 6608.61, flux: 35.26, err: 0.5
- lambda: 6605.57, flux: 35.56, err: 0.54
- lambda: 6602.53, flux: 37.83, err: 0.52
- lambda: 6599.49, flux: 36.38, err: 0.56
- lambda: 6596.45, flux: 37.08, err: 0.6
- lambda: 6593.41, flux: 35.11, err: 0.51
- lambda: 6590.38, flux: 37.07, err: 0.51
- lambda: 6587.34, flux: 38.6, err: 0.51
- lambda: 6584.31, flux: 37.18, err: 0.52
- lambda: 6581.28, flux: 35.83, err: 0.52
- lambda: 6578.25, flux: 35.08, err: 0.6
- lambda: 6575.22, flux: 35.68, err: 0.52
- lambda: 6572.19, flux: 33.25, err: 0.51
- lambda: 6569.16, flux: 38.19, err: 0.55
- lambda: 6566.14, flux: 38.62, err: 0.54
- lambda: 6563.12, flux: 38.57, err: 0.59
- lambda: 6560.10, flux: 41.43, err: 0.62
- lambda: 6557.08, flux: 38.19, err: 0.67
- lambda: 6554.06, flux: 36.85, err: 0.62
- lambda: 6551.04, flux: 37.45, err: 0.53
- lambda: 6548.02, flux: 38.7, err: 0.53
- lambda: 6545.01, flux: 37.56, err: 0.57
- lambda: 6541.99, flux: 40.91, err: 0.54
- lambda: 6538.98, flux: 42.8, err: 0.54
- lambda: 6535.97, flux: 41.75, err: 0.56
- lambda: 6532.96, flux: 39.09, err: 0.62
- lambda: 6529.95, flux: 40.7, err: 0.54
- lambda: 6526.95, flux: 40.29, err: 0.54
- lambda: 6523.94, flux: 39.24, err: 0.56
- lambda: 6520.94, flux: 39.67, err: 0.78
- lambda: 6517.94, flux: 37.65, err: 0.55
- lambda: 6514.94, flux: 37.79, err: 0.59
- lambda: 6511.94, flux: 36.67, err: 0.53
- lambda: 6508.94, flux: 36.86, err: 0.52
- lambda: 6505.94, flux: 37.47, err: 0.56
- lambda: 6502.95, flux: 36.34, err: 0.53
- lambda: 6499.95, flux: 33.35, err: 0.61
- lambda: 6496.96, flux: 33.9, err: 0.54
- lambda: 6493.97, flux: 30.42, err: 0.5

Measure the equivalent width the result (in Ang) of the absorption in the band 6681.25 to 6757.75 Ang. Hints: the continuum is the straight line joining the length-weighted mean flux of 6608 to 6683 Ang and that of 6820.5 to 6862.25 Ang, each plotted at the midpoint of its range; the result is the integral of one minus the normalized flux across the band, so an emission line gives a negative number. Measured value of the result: 9.3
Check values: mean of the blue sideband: 32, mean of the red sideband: 23.9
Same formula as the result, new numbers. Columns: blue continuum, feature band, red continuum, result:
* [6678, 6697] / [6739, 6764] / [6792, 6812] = 0.37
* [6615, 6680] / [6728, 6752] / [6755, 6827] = 2.08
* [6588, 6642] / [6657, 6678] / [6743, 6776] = 0.54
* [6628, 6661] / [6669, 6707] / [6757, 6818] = 1.45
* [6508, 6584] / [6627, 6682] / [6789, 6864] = 2.77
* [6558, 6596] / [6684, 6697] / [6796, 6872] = 1.97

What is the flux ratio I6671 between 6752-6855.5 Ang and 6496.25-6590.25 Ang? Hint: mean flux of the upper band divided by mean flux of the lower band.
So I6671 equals 0.64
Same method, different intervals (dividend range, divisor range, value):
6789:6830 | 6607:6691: 0.76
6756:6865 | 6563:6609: 0.66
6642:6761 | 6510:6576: 0.70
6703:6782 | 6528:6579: 0.65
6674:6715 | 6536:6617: 0.74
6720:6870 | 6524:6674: 0.68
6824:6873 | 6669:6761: 0.91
